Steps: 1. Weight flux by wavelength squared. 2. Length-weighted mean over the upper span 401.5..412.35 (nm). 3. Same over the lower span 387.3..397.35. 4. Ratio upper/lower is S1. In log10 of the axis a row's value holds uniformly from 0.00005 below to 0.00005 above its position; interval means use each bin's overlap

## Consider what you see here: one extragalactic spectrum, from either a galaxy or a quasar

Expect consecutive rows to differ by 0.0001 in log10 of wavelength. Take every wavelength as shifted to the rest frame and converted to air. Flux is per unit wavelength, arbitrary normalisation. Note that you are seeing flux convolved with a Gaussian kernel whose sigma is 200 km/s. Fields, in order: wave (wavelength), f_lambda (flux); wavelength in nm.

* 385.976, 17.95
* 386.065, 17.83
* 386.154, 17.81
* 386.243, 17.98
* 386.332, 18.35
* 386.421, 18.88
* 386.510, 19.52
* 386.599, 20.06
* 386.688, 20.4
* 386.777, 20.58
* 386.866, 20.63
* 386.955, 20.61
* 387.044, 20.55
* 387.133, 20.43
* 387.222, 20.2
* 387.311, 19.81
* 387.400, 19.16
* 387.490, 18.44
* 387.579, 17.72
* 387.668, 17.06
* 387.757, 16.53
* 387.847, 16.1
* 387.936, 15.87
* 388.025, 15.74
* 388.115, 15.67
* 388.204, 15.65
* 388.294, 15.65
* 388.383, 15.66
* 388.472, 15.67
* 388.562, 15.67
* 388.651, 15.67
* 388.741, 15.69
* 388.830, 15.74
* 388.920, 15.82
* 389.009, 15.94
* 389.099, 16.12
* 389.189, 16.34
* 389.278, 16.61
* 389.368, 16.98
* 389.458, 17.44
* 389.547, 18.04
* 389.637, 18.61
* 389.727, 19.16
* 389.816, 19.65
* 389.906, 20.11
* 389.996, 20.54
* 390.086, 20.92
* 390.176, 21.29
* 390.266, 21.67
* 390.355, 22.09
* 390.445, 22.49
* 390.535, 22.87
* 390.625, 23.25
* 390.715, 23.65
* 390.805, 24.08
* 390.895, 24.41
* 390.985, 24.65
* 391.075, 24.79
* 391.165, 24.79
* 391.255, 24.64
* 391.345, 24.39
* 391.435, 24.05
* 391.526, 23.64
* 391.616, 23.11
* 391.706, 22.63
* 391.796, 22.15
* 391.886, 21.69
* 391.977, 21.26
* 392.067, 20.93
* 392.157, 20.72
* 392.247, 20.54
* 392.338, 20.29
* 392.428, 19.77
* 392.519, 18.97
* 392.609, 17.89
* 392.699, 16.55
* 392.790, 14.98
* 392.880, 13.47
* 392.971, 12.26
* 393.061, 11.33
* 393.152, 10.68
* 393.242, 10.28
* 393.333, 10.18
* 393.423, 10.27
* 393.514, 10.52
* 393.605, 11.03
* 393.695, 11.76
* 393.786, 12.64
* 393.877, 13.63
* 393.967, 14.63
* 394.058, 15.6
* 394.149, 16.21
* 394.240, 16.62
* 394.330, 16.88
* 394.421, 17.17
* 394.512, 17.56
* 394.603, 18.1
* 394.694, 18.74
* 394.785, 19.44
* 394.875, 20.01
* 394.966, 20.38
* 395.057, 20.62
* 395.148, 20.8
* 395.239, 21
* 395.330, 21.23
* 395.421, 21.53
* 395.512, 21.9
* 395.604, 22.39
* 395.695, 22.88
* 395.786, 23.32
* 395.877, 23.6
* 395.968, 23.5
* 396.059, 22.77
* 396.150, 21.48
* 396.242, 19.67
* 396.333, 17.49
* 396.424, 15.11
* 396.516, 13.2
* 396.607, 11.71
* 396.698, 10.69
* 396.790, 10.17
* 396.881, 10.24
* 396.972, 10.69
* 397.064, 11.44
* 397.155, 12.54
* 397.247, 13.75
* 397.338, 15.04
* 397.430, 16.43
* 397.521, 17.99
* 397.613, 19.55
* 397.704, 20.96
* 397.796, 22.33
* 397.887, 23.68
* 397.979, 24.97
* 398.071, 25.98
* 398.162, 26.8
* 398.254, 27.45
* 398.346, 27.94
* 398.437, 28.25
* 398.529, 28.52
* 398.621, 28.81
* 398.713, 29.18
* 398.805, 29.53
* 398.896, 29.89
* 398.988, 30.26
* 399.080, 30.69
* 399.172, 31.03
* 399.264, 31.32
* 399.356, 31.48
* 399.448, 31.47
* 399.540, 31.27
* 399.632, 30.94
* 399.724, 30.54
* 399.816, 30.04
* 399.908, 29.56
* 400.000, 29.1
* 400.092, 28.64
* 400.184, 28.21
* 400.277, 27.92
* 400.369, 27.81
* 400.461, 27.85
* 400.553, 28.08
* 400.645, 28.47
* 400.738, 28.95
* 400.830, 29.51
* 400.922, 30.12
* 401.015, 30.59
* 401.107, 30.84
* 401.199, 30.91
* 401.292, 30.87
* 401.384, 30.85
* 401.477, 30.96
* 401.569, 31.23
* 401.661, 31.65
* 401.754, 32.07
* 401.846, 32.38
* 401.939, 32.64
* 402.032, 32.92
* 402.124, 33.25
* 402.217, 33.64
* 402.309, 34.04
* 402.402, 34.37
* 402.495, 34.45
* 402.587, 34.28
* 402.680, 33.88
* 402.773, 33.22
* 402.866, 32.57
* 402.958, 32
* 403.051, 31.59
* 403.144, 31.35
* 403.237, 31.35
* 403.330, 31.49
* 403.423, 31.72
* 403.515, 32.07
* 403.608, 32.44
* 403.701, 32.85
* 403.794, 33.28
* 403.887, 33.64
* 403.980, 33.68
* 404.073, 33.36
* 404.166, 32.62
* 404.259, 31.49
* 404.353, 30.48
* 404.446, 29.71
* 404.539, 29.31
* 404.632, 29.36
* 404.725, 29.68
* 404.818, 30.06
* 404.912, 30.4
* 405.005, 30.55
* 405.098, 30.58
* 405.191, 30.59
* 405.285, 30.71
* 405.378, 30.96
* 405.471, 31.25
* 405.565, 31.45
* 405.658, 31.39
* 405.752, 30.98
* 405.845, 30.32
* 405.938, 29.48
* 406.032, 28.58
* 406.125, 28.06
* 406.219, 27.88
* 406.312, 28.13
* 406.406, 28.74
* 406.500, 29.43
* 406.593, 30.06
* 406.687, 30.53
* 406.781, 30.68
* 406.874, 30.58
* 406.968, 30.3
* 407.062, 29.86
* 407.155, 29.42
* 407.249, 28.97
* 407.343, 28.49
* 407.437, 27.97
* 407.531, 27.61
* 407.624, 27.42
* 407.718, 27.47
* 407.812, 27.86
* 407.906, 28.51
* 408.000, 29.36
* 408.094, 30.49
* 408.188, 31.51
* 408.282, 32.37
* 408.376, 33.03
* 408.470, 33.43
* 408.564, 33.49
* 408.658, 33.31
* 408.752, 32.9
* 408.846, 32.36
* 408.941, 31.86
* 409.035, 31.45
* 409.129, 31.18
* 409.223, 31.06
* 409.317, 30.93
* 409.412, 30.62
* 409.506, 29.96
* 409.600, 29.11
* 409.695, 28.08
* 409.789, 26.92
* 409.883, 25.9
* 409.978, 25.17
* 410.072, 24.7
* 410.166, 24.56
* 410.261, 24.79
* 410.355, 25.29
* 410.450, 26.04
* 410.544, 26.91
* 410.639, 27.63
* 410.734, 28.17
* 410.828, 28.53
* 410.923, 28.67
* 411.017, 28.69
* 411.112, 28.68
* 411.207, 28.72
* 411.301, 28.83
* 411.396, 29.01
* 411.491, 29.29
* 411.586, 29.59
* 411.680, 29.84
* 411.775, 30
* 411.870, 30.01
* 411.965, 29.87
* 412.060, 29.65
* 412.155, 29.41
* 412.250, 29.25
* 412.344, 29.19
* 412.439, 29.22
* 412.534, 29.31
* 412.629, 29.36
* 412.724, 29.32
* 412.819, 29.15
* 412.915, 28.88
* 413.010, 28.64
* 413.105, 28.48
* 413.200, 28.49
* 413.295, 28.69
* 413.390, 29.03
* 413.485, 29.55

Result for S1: 1.8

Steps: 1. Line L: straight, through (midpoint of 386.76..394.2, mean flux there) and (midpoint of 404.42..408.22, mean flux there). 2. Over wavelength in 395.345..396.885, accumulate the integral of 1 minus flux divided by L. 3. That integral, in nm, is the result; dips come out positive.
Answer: 0.25 nm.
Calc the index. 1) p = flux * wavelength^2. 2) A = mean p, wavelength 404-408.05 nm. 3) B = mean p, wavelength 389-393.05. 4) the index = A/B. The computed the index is 1.57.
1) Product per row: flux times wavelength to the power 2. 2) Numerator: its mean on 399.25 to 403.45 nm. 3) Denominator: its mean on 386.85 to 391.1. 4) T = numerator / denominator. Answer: 1.8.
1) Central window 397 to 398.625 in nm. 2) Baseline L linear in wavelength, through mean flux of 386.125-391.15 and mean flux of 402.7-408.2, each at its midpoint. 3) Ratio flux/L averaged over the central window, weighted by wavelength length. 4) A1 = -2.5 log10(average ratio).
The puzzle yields 0.18 mag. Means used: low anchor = 19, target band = 21.5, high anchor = 30.4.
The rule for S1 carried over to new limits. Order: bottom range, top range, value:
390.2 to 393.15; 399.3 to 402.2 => 1.52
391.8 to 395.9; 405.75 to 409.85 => 1.85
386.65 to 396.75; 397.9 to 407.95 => 1.73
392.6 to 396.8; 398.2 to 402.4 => 1.86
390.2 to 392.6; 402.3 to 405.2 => 1.51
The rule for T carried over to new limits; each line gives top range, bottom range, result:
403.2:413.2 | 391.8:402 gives 1.42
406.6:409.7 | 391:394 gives 1.86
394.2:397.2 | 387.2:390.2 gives 1.08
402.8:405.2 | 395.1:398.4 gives 1.70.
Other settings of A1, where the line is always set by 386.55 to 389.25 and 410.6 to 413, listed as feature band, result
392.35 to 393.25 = 0.30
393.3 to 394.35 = 0.47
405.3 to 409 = -0.13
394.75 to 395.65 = 0.01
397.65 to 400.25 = -0.24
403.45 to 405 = -0.23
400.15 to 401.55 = -0.23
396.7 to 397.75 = 0.47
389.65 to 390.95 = -0.17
